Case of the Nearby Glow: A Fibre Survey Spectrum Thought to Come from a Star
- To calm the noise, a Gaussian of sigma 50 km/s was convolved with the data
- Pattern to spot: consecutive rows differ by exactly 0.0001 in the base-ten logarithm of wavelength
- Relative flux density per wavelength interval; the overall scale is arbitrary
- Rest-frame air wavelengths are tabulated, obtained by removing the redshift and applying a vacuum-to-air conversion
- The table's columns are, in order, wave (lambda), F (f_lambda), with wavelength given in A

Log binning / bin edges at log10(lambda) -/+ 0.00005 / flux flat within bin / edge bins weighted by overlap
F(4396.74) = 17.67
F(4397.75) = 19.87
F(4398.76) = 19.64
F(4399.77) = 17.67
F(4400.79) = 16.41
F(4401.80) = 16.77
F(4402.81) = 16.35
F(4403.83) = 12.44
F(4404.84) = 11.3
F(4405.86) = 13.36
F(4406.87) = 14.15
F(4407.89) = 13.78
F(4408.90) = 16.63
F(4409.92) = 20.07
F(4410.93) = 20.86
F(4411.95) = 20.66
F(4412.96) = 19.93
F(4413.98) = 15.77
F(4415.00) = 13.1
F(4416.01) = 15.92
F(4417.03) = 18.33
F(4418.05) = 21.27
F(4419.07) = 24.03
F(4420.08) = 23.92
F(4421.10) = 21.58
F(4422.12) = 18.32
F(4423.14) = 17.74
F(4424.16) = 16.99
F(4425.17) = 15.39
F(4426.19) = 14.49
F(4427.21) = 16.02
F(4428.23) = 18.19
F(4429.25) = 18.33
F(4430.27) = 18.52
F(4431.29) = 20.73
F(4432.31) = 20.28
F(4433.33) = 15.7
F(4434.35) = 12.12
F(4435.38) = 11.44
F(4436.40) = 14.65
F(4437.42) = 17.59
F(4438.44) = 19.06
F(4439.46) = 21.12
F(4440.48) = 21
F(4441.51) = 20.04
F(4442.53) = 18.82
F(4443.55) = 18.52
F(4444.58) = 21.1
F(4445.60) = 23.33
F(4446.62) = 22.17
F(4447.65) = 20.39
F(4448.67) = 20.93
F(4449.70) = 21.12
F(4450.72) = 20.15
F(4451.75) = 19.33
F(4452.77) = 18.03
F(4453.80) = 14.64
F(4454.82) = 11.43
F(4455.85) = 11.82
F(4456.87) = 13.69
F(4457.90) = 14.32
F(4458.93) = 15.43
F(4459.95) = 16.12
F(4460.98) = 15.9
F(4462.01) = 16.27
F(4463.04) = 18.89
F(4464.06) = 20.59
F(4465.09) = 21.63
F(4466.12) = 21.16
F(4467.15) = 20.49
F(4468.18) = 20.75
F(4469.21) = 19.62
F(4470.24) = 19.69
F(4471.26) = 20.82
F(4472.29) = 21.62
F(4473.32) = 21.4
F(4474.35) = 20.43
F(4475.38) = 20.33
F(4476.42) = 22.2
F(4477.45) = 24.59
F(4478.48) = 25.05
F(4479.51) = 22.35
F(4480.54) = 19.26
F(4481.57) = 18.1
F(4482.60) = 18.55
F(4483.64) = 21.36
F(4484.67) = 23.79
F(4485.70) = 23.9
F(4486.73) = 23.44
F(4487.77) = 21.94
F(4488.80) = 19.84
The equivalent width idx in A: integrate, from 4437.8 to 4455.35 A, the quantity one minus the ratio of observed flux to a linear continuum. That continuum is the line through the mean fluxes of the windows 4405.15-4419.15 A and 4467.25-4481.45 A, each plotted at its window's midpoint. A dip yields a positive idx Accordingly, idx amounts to 0.1 A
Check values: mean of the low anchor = 17.4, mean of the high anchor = 21.3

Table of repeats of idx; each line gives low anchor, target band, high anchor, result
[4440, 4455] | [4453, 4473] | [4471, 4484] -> 2.7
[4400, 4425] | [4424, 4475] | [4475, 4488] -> 4.1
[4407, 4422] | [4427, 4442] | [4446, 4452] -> 1.7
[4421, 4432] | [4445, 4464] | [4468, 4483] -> 2.0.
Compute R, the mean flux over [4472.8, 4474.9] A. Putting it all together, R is 20.9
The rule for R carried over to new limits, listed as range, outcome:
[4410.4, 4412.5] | 20.8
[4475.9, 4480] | 23.5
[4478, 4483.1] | 20.7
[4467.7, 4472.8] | 20.5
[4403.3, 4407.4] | 12.8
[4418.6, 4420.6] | 24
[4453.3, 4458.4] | 13.2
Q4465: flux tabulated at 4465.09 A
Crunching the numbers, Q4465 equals 21.63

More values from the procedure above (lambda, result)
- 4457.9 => 14.32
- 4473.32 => 21.4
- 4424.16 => 16.99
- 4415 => 13.1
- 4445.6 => 23.33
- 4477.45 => 24.59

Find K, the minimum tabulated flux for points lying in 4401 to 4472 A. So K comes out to 11.3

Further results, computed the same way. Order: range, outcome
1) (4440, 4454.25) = 14.64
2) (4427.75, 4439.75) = 11.44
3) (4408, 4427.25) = 13.1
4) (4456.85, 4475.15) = 13.69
